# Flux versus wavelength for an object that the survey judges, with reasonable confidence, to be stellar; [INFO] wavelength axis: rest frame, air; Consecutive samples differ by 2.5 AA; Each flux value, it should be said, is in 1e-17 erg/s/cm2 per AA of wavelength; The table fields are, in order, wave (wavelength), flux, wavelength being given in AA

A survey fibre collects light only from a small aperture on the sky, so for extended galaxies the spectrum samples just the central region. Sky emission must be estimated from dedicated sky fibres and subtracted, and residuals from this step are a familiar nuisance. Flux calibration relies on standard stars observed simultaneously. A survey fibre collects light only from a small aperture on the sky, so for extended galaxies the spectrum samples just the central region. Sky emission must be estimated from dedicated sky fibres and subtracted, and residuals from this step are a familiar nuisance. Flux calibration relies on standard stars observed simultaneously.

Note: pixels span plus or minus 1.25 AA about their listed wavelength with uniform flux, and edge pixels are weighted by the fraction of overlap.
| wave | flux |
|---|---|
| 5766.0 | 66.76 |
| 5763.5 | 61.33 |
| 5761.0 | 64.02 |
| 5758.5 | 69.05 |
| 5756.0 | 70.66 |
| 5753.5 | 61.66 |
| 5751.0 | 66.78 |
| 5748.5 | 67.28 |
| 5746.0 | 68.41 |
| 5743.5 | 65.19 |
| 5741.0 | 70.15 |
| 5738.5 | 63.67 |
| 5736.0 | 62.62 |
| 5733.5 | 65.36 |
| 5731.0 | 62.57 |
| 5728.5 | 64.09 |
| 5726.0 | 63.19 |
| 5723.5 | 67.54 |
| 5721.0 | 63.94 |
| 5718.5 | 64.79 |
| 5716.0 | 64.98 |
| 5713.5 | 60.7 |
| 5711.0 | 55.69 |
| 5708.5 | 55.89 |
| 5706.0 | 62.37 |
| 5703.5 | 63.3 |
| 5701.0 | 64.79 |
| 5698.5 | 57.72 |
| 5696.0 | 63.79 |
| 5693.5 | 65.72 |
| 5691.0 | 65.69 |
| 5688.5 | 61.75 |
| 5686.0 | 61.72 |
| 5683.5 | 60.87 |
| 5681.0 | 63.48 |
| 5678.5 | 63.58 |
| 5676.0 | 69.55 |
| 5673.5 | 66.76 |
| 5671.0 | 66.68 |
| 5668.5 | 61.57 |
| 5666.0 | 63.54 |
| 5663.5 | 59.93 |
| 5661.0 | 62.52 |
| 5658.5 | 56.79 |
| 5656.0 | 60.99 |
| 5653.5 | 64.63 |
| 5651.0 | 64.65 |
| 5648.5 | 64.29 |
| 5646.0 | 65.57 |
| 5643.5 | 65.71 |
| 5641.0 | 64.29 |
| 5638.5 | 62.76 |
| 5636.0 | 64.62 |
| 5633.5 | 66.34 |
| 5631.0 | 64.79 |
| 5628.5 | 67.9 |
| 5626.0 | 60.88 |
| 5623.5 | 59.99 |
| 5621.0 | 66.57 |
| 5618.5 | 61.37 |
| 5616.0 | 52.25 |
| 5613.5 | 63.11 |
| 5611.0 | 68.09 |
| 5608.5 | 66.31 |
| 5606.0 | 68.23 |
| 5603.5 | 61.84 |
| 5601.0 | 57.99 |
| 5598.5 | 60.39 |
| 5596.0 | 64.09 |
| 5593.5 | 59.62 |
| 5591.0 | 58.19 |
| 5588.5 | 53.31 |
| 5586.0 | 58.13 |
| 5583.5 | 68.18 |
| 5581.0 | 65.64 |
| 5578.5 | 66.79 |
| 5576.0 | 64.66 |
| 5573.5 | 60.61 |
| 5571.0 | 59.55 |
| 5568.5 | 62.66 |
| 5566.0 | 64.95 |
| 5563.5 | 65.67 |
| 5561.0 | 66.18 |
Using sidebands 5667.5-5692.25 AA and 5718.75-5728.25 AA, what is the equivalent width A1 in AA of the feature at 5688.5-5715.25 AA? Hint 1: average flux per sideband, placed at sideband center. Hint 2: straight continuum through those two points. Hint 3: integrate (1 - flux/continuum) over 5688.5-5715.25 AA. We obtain 1.18 AA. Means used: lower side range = 64.2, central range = 61.6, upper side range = 64.8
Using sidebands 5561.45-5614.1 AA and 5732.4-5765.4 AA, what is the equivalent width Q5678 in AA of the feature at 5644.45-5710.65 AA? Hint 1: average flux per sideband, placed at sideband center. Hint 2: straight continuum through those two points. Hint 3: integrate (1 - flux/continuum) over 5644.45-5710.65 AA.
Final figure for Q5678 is 1.6 AA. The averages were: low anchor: 62.8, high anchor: 65.9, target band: 62.9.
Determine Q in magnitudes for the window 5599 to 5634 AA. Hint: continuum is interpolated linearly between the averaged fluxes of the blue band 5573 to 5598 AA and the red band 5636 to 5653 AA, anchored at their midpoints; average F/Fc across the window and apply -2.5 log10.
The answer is 0.00 mag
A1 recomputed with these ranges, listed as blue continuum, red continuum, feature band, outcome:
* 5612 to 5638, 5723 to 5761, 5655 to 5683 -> 0.3 AA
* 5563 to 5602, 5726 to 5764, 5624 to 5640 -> -0.3 AA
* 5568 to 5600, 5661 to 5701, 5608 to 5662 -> -0.6 AA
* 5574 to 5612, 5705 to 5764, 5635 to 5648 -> -0.3 AA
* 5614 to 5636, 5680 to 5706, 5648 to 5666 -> 0.2 AA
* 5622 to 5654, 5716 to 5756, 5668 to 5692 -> 0.2 AA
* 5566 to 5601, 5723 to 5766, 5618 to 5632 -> -0.2 AA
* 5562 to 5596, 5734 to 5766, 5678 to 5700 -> 0.7 AA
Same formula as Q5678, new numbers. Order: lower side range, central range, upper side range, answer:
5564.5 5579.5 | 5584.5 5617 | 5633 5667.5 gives 1.1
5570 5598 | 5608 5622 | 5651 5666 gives -0.2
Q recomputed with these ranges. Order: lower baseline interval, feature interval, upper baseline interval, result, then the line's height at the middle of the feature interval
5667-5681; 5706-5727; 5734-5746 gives 0.06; 65.6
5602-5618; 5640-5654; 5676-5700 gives -0.03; 63.1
